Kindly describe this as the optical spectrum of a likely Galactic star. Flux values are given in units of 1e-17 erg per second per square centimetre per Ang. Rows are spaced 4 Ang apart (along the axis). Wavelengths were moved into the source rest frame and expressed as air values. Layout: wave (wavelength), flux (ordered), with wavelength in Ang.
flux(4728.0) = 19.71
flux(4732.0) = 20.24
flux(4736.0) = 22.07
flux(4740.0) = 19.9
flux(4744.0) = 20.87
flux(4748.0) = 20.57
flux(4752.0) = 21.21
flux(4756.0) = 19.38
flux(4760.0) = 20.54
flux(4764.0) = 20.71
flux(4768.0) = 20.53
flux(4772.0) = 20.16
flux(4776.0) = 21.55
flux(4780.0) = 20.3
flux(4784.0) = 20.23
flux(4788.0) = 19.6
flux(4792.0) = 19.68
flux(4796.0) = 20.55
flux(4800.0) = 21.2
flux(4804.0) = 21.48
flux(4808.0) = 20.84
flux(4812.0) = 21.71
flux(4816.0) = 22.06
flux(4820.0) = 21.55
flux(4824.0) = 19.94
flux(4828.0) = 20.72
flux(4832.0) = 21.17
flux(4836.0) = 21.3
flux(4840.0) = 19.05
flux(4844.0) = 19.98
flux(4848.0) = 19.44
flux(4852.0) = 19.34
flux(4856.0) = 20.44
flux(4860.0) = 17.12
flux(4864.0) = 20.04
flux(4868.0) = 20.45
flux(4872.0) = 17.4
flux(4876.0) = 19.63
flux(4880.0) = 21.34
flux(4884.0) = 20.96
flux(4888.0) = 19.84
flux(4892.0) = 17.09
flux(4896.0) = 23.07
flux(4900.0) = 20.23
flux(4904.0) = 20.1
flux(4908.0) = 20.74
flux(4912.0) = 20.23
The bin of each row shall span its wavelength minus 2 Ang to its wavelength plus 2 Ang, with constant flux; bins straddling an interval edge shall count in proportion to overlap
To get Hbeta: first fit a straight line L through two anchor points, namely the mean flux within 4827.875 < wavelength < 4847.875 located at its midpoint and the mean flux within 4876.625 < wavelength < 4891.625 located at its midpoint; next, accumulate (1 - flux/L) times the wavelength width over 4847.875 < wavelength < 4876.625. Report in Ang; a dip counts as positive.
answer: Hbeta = 1.5 Ang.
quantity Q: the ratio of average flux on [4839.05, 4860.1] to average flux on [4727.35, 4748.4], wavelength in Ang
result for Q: 0.9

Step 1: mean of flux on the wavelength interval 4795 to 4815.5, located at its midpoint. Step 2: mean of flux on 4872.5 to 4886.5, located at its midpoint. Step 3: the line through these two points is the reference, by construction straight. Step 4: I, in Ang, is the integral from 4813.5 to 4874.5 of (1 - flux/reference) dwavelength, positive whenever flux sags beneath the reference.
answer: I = 2.2 Ang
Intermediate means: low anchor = 21.3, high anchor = 20.3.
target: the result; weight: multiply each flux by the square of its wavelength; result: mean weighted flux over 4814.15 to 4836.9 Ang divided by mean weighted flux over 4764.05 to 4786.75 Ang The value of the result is 1.05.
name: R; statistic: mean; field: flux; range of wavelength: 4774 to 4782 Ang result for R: 20.9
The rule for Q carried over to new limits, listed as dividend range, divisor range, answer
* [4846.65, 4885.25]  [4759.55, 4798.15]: 0.96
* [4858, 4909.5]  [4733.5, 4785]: 0.96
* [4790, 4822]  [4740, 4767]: 1.03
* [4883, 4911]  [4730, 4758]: 0.98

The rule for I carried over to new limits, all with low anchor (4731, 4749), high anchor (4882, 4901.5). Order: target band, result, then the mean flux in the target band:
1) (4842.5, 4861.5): 1.0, 19.3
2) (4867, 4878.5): 0.7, 19.1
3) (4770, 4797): 0.4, 20.3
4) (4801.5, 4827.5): -0.9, 21.2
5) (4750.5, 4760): 0.2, 20.3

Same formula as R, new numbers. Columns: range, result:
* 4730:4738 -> 21.2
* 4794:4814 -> 21.2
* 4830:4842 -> 20.5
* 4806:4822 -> 21.5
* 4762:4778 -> 20.7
